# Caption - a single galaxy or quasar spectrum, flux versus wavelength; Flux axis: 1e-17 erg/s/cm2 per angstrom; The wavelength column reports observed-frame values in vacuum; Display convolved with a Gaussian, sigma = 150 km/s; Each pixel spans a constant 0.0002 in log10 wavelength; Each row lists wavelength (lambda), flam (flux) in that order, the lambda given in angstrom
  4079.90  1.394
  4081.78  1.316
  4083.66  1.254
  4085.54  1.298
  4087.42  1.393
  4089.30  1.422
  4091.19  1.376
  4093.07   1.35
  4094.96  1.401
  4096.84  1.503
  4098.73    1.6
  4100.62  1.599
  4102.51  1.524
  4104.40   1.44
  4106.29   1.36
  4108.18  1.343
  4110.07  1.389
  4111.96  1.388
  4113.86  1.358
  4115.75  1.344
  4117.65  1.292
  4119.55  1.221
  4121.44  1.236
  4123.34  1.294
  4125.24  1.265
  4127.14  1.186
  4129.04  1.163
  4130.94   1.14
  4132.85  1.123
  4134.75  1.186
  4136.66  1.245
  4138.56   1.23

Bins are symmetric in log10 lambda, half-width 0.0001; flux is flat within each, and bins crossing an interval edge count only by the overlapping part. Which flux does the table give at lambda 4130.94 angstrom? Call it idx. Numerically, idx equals 1.14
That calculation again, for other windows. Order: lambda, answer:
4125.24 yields 1.265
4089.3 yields 1.422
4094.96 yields 1.401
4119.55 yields 1.221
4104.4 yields 1.44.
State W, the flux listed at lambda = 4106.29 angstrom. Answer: 1.36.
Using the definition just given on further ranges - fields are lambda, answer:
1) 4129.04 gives 1.163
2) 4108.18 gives 1.343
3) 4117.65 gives 1.292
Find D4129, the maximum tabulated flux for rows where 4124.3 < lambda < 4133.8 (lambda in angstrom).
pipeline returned 1.265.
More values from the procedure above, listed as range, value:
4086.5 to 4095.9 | 1.422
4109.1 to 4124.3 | 1.389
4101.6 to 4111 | 1.524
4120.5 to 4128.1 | 1.294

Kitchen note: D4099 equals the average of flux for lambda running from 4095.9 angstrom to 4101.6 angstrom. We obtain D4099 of 1.57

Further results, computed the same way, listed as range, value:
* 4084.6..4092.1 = 1.37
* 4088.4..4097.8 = 1.41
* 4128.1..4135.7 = 1.15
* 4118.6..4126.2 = 1.25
